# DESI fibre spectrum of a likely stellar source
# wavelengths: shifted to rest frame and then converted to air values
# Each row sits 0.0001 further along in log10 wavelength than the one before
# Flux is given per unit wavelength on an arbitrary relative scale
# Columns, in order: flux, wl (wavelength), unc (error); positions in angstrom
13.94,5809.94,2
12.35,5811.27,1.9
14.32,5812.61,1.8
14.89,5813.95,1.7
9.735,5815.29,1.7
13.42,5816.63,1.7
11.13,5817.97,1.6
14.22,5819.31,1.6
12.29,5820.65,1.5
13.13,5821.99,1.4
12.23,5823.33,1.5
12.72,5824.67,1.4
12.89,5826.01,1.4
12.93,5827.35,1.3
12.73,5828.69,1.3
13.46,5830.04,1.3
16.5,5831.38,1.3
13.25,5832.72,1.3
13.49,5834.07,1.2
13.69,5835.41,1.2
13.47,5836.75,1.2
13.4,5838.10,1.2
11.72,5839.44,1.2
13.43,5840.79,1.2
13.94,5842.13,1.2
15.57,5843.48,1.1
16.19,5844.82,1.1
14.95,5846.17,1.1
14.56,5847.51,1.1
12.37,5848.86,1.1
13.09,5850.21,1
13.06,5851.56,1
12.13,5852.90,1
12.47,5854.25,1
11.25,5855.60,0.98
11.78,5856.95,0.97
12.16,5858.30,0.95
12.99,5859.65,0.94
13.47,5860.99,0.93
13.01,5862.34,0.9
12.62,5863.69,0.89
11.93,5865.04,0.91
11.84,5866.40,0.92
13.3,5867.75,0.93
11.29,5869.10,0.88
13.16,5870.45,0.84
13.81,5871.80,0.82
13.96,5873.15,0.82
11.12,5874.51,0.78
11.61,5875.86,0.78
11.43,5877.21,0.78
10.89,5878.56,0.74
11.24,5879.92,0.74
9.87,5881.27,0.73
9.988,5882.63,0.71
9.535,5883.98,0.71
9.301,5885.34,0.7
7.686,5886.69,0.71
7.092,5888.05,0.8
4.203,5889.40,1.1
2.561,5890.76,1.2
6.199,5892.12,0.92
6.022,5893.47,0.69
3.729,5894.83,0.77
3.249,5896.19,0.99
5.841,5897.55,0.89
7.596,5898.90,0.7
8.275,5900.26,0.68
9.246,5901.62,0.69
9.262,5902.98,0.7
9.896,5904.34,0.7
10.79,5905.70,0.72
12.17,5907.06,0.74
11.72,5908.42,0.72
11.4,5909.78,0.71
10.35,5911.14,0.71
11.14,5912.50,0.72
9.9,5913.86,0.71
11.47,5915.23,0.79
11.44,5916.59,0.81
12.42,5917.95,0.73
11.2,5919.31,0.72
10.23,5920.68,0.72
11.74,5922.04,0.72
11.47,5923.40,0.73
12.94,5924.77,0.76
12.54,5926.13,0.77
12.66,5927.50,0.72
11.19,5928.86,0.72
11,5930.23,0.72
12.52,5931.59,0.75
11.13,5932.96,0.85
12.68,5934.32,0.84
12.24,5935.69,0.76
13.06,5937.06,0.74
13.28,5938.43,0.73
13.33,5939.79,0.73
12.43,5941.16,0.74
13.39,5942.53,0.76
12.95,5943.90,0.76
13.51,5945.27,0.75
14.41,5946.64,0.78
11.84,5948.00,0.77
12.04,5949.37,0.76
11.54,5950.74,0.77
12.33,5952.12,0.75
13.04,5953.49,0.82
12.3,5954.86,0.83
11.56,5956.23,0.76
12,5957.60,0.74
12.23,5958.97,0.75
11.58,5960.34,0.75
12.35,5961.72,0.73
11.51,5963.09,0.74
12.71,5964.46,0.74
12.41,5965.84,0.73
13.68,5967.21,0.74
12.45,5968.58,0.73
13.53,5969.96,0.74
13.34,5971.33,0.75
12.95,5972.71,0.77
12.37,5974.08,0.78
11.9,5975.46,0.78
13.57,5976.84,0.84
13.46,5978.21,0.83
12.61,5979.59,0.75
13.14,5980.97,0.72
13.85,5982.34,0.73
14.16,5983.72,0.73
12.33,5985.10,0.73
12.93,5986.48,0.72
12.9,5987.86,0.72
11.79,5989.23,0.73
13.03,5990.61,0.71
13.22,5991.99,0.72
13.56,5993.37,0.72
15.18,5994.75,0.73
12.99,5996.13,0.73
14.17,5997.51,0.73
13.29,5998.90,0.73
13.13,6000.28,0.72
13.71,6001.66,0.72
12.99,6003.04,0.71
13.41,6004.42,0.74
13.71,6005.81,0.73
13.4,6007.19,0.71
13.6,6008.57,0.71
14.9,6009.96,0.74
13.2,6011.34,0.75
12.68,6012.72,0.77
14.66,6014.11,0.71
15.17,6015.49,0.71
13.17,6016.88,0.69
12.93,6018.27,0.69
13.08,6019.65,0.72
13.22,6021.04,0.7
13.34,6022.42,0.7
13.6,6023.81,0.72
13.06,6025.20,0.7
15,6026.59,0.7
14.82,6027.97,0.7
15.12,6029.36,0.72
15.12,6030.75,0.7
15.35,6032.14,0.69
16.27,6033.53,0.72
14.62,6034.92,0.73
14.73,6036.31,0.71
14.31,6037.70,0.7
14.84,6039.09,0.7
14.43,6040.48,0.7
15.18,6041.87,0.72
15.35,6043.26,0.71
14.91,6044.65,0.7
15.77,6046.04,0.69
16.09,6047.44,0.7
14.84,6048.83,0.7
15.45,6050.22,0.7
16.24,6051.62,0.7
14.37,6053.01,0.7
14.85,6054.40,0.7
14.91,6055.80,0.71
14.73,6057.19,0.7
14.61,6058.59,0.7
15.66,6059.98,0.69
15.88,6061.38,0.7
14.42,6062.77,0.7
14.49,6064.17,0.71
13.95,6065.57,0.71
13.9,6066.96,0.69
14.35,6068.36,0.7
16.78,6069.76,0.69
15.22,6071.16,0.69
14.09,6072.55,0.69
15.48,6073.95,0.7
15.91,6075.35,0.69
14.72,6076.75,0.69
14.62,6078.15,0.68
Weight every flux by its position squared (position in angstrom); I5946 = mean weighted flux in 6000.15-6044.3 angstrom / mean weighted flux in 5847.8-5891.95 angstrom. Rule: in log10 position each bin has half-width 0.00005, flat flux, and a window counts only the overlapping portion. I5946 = 1.34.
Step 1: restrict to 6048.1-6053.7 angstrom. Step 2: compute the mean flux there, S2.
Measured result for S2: 15.2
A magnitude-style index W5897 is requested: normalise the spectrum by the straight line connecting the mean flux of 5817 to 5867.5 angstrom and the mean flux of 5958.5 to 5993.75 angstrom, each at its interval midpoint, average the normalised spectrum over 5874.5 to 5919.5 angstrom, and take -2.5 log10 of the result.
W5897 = 0.39 mag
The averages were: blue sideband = 13.1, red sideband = 12.8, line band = 9.06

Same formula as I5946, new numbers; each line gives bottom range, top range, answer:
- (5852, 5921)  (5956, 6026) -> 1.33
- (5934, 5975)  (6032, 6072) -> 1.23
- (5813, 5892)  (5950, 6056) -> 1.19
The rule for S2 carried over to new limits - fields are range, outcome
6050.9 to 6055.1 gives 15.1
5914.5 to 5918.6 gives 11.7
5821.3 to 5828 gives 12.8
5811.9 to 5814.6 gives 14.6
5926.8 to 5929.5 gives 11.9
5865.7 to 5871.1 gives 12.4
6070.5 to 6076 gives 15.2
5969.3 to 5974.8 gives 13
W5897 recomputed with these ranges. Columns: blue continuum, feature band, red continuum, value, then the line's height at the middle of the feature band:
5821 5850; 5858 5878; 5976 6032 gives 0.09 mag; 13.6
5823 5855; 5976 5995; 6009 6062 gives 0.09 mag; 14.4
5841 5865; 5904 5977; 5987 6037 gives 0.12 mag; 13.6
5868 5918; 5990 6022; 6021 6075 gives -0.01 mag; 13.4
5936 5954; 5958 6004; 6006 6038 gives 0.04 mag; 13.4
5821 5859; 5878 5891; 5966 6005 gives 0.50 mag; 13.3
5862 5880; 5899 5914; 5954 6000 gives 0.21 mag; 12.5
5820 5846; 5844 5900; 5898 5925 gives 0.16 mag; 12.1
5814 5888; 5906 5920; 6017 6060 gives 0.17 mag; 13.2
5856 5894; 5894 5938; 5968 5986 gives 0.10 mag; 11.5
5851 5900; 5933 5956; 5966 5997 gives -0.06 mag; 12.1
